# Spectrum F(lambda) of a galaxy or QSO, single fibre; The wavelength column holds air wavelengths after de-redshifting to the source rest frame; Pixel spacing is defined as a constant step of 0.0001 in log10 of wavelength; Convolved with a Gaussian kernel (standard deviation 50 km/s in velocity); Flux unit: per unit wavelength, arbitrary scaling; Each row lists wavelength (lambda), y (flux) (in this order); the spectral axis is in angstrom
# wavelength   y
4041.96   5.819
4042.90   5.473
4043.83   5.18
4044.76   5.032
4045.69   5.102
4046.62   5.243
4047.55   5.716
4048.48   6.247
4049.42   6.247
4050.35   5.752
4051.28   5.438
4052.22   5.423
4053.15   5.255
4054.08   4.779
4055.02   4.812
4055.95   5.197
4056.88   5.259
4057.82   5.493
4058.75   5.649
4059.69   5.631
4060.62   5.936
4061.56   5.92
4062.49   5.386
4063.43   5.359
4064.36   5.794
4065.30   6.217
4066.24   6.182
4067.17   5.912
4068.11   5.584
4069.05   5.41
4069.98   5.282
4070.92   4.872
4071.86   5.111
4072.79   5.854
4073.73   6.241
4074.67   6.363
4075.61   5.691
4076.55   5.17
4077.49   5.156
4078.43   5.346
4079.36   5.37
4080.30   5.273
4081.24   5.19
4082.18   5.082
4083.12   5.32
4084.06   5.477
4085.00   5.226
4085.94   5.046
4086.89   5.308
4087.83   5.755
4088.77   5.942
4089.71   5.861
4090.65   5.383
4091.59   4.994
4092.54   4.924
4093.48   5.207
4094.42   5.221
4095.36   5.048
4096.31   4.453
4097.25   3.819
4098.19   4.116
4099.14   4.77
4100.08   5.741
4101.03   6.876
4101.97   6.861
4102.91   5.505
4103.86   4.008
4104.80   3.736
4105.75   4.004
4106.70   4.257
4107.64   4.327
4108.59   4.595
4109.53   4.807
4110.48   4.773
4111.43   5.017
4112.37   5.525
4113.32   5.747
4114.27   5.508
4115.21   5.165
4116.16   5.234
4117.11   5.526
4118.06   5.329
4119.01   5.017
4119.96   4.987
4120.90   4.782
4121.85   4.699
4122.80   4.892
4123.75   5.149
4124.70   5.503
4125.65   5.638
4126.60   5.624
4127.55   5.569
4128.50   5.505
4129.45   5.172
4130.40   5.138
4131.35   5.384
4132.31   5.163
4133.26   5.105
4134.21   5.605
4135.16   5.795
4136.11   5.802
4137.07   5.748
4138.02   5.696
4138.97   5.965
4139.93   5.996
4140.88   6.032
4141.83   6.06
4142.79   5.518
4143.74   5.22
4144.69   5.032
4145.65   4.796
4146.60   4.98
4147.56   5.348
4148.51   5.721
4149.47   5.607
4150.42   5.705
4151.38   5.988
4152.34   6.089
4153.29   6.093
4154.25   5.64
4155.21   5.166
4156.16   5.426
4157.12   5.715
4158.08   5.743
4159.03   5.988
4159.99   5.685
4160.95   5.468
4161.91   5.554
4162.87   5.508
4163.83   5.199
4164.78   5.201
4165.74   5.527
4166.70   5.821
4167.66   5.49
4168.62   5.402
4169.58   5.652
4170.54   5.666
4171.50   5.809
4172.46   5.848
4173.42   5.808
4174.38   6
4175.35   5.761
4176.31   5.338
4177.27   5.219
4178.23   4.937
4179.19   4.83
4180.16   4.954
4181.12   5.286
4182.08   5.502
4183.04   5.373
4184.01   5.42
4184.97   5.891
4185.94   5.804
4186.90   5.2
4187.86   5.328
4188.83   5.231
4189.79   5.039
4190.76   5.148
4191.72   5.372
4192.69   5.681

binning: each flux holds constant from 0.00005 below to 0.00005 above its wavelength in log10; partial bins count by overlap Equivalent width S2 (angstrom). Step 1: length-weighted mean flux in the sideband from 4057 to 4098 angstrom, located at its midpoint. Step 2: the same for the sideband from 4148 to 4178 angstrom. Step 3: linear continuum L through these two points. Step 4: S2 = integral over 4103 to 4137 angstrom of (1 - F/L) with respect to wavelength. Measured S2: 2.6 angstrom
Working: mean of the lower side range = 5.42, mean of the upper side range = 5.63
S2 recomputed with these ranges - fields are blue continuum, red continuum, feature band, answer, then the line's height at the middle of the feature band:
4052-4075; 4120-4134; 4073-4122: 1.9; 5.39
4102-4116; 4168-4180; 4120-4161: -2.6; 5.17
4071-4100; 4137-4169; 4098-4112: 1.2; 5.35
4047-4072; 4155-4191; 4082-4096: 0.6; 5.53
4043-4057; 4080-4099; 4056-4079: -1.5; 5.27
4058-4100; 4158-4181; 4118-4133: 0.6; 5.45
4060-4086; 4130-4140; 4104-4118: 1.7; 5.55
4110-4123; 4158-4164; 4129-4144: -0.7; 5.36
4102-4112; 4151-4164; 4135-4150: -0.6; 5.36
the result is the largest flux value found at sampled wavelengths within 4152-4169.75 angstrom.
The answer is 6.093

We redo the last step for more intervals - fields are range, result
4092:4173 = 6.876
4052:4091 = 6.363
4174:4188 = 6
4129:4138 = 5.802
